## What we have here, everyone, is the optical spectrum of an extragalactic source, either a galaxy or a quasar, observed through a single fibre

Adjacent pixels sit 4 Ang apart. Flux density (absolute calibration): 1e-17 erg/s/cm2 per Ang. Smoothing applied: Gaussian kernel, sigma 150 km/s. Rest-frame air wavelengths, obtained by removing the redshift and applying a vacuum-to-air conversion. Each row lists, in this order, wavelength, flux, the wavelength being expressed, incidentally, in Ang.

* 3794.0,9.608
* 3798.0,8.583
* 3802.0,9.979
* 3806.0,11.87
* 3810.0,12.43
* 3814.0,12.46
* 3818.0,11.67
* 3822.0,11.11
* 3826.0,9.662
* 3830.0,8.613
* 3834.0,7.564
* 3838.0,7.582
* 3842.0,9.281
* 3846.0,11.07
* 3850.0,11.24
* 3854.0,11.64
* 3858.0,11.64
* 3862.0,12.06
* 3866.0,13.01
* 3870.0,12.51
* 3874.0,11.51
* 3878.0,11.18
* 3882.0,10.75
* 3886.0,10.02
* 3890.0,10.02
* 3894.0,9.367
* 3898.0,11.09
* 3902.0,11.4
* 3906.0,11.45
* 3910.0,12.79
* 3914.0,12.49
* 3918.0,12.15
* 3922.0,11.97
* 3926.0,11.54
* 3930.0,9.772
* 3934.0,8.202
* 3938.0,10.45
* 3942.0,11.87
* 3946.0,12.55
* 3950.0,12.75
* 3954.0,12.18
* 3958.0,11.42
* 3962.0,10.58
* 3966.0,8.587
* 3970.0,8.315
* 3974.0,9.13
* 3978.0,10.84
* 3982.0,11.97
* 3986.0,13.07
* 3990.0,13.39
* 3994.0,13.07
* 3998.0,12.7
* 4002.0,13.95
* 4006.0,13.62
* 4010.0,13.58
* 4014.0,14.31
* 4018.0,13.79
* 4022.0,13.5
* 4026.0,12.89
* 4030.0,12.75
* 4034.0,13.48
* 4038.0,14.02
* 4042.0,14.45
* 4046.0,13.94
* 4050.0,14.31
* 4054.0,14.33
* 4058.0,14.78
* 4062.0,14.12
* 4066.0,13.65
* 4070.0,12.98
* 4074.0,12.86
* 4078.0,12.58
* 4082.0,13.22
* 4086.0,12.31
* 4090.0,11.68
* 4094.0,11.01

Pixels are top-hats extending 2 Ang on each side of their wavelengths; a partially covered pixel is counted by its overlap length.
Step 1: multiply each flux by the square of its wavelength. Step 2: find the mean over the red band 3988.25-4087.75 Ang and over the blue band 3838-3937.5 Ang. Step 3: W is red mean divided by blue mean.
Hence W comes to 1.32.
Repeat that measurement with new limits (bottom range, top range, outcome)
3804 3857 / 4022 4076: 1.46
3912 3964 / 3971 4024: 1.16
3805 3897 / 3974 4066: 1.36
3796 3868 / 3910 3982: 1.09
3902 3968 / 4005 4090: 1.27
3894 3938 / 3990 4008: 1.25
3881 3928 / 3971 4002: 1.11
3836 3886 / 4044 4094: 1.33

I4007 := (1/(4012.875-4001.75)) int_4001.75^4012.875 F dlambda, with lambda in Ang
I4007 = 13.7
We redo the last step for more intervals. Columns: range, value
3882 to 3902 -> 10.3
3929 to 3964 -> 11.1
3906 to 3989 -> 11.2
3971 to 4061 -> 13.2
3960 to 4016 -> 11.9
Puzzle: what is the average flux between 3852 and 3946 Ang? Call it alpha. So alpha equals 11.3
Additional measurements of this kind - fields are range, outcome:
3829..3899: 10.6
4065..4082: 13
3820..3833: 9.62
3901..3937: 11.3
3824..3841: 8.41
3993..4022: 13.6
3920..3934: 10.7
